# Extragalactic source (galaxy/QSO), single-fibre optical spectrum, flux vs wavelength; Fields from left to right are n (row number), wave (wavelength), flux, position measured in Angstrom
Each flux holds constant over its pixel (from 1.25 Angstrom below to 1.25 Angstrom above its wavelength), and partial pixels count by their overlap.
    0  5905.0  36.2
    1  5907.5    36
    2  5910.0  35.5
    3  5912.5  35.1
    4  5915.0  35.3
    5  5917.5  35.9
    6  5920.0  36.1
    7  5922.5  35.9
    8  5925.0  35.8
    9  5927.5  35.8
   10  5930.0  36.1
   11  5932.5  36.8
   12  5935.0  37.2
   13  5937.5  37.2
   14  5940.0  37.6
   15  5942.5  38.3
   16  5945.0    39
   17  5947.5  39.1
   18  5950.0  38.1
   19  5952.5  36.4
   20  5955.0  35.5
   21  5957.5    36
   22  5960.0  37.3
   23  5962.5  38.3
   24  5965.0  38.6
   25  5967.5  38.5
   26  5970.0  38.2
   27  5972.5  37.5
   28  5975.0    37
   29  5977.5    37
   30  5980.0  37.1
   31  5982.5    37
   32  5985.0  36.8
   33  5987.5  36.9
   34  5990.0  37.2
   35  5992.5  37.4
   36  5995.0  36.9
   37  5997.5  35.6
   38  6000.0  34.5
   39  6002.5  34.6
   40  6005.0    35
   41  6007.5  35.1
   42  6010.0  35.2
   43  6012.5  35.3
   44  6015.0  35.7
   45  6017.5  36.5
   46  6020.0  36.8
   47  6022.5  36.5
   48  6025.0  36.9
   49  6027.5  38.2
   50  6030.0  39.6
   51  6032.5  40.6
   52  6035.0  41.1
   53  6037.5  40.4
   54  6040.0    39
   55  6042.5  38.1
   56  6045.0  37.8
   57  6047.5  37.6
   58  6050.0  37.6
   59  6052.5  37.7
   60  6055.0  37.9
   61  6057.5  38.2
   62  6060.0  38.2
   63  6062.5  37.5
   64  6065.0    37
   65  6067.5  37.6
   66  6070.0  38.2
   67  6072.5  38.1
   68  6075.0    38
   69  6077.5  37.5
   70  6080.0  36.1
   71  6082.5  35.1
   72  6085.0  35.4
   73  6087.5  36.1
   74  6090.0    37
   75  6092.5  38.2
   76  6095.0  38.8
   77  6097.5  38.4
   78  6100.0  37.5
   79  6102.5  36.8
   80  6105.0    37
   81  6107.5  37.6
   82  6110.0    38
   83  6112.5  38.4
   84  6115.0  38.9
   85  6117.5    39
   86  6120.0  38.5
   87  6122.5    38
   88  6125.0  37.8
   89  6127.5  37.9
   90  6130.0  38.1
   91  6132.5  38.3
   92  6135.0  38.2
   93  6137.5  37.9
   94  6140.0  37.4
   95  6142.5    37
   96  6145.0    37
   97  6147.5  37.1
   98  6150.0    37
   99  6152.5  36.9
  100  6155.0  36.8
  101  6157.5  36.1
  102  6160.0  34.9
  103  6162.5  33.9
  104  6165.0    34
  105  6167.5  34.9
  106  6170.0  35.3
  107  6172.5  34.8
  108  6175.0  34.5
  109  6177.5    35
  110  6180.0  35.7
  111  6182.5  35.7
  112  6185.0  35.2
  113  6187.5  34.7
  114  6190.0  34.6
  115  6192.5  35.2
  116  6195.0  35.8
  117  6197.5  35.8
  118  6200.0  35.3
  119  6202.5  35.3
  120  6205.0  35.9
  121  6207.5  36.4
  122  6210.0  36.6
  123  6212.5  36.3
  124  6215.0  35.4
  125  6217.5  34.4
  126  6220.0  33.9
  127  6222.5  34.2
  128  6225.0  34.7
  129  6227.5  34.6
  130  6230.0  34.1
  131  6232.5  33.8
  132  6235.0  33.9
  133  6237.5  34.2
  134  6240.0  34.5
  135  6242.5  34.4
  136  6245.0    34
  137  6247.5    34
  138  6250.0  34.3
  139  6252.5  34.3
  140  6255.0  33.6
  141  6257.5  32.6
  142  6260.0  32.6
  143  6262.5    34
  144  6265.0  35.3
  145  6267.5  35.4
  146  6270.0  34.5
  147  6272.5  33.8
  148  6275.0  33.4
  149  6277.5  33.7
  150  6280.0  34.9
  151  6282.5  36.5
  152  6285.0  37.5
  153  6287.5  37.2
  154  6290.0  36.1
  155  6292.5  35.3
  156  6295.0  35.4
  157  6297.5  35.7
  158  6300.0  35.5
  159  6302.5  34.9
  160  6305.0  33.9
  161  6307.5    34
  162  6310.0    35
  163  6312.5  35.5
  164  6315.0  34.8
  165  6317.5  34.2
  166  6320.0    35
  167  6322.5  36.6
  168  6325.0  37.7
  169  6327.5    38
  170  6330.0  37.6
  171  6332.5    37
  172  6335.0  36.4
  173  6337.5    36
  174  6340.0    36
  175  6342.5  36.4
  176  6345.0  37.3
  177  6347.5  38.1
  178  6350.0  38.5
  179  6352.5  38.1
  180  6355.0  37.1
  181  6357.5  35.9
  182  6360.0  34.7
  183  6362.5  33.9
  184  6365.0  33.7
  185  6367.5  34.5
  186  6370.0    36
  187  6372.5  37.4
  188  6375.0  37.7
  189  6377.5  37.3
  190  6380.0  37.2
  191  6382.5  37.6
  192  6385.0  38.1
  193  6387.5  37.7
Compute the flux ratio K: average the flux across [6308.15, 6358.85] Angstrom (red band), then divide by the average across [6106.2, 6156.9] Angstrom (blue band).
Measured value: 0.97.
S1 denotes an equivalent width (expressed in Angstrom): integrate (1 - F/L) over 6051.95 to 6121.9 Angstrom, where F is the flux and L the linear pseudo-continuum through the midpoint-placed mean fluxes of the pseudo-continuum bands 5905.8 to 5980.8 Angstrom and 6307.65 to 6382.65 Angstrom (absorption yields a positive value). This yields -1.68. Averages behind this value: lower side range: 36.9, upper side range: 36.3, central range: 37.6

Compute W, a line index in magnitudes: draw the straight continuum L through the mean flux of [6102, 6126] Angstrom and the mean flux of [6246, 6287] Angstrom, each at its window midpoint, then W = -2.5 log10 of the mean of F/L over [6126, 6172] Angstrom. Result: 0.02 mag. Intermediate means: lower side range 38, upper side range 34.4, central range 36.6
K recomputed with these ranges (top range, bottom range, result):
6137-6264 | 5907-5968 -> 0.95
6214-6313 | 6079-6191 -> 0.94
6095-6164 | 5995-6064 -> 1.00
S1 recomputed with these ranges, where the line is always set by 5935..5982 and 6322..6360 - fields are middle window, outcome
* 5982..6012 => 1.24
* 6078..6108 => 0.31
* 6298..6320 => 1.37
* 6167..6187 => 1.15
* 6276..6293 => 0.57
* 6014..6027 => 0.31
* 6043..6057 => -0.12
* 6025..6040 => -0.87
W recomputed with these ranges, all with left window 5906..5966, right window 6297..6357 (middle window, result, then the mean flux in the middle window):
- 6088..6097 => -0.038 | 37.9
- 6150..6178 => 0.036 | 35.3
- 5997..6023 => 0.035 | 35.5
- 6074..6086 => 0.005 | 36.4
